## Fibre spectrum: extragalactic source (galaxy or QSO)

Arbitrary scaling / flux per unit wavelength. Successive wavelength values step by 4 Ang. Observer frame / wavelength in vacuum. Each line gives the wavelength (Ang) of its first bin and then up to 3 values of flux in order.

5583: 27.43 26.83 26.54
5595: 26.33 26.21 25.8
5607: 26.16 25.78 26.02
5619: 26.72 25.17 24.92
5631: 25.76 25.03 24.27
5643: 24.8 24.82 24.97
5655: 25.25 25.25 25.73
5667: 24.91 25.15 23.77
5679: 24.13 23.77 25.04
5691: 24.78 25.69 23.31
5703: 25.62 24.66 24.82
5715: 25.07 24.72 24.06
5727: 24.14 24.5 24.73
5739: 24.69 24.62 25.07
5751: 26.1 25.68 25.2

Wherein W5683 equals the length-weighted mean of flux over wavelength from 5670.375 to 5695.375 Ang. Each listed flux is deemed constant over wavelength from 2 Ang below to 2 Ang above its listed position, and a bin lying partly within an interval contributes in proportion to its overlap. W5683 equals 24.5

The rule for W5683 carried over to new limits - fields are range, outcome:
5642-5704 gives 24.8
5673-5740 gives 24.6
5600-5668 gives 25.4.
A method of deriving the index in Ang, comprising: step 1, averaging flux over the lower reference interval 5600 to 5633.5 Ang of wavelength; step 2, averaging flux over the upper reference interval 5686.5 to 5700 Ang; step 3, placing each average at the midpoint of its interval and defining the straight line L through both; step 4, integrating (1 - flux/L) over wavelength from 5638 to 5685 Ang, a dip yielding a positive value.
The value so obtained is 0.8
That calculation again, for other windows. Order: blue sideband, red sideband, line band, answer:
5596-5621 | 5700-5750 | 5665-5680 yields 0.5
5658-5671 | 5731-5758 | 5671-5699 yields 0.8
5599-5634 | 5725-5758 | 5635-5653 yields 0.6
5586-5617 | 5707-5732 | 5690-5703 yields 0.1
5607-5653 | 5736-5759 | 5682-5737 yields 1.3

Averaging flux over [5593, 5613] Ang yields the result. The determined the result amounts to 26.1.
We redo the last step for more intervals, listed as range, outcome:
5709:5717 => 24.9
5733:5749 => 24.8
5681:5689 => 24.4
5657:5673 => 25.3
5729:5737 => 24.6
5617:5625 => 25.9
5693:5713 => 24.8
